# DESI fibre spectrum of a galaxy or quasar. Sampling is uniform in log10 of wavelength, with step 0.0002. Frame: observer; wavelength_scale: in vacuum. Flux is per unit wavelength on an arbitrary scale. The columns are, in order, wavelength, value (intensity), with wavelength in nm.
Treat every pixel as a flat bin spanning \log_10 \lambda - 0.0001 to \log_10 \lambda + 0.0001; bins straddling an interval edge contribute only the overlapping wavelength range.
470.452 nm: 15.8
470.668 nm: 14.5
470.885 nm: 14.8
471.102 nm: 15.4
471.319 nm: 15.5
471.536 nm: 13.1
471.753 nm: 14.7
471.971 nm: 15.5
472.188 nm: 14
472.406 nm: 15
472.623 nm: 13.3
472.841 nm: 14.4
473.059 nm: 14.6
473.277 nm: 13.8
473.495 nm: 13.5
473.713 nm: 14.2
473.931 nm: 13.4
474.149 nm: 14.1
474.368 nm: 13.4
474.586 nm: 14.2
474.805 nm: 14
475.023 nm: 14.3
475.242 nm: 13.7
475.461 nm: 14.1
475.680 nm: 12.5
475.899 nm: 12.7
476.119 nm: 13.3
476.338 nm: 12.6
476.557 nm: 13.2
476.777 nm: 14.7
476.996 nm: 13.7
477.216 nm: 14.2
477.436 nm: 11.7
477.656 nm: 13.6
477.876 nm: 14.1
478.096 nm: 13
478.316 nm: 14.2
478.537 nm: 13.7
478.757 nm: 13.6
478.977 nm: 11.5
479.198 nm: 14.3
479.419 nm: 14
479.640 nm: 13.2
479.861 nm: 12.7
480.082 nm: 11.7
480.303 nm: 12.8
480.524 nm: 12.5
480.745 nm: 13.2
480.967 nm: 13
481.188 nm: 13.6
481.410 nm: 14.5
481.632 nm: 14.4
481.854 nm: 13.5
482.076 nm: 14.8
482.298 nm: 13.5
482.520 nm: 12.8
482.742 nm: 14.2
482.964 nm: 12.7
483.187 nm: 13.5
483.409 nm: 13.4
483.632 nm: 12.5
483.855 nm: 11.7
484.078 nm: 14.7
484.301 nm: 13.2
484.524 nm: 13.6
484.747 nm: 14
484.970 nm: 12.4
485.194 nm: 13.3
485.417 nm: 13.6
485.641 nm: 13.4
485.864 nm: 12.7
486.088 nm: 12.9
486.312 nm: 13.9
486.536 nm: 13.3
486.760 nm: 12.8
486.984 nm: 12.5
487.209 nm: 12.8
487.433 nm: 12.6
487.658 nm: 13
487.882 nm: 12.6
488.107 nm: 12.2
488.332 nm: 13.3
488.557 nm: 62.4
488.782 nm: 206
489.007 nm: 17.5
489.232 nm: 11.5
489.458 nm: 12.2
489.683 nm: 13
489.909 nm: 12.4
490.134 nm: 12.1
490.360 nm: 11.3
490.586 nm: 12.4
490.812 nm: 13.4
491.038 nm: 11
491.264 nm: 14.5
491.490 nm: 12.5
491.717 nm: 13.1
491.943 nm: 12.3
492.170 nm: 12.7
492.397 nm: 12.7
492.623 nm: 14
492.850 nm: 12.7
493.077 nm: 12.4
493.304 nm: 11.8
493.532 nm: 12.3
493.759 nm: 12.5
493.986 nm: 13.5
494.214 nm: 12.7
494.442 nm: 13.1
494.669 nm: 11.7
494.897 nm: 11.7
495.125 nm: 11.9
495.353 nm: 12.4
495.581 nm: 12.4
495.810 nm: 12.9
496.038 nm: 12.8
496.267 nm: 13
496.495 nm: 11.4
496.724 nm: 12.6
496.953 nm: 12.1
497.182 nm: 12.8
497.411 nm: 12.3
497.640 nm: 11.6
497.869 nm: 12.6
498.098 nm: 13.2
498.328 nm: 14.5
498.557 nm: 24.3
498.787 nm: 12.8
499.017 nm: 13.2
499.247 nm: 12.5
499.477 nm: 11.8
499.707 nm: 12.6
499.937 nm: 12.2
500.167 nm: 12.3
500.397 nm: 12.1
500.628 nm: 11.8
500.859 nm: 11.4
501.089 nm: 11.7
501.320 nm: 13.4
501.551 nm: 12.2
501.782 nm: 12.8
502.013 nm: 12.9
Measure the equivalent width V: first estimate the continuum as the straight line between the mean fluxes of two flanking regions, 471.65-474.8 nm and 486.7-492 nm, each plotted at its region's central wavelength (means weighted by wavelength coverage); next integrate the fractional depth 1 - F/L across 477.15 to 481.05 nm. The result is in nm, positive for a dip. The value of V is 0.946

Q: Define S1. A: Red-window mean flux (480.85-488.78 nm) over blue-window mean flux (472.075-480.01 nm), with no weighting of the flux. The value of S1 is 1.27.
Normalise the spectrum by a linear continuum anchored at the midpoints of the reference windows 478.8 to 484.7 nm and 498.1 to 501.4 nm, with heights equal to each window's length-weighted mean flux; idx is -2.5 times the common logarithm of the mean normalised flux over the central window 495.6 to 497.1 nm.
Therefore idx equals 0.07 mag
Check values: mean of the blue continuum 13.3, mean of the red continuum 13.3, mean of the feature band 12.5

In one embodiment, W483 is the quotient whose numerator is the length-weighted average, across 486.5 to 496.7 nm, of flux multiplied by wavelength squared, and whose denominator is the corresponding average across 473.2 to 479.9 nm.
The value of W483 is 1.4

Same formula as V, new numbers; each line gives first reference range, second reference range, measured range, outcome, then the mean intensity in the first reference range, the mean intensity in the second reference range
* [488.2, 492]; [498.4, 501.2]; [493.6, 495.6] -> 0.80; 27.2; 13.2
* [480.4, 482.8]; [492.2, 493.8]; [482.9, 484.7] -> 0.03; 13.6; 12.6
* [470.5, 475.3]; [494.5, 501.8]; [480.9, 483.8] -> 0.04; 14.3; 12.8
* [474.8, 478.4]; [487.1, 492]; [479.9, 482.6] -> 0.61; 13.5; 23.9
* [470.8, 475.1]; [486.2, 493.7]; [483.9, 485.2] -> 0.34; 14.3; 20.1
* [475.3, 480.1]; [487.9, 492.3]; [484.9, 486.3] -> 0.52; 13.3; 25.2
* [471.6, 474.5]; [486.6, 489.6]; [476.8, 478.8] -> 0.61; 14.1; 31.2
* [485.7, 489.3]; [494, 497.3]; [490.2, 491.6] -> 0.59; 28.3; 12.4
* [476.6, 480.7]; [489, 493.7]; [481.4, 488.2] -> -0.14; 13.3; 12.6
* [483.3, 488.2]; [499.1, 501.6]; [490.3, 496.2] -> 0.01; 13.1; 12.2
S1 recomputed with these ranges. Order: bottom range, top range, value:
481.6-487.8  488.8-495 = 1.18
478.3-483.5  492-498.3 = 0.94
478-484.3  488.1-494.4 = 1.61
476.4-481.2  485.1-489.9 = 1.84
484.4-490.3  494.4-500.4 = 0.58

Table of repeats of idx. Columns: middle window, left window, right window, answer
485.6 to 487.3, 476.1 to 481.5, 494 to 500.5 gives 0.01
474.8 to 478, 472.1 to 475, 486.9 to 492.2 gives 0.16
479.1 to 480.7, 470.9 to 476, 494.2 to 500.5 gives 0.06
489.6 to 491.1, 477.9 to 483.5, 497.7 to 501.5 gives 0.09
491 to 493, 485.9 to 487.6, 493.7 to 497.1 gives -0.02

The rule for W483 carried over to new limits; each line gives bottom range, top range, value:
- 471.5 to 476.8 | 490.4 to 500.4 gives 1.01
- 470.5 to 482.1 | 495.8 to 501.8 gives 1.03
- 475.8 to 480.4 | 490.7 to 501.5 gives 1.04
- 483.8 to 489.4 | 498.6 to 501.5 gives 0.58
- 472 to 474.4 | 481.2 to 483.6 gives 1.01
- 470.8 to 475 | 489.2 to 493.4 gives 0.95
